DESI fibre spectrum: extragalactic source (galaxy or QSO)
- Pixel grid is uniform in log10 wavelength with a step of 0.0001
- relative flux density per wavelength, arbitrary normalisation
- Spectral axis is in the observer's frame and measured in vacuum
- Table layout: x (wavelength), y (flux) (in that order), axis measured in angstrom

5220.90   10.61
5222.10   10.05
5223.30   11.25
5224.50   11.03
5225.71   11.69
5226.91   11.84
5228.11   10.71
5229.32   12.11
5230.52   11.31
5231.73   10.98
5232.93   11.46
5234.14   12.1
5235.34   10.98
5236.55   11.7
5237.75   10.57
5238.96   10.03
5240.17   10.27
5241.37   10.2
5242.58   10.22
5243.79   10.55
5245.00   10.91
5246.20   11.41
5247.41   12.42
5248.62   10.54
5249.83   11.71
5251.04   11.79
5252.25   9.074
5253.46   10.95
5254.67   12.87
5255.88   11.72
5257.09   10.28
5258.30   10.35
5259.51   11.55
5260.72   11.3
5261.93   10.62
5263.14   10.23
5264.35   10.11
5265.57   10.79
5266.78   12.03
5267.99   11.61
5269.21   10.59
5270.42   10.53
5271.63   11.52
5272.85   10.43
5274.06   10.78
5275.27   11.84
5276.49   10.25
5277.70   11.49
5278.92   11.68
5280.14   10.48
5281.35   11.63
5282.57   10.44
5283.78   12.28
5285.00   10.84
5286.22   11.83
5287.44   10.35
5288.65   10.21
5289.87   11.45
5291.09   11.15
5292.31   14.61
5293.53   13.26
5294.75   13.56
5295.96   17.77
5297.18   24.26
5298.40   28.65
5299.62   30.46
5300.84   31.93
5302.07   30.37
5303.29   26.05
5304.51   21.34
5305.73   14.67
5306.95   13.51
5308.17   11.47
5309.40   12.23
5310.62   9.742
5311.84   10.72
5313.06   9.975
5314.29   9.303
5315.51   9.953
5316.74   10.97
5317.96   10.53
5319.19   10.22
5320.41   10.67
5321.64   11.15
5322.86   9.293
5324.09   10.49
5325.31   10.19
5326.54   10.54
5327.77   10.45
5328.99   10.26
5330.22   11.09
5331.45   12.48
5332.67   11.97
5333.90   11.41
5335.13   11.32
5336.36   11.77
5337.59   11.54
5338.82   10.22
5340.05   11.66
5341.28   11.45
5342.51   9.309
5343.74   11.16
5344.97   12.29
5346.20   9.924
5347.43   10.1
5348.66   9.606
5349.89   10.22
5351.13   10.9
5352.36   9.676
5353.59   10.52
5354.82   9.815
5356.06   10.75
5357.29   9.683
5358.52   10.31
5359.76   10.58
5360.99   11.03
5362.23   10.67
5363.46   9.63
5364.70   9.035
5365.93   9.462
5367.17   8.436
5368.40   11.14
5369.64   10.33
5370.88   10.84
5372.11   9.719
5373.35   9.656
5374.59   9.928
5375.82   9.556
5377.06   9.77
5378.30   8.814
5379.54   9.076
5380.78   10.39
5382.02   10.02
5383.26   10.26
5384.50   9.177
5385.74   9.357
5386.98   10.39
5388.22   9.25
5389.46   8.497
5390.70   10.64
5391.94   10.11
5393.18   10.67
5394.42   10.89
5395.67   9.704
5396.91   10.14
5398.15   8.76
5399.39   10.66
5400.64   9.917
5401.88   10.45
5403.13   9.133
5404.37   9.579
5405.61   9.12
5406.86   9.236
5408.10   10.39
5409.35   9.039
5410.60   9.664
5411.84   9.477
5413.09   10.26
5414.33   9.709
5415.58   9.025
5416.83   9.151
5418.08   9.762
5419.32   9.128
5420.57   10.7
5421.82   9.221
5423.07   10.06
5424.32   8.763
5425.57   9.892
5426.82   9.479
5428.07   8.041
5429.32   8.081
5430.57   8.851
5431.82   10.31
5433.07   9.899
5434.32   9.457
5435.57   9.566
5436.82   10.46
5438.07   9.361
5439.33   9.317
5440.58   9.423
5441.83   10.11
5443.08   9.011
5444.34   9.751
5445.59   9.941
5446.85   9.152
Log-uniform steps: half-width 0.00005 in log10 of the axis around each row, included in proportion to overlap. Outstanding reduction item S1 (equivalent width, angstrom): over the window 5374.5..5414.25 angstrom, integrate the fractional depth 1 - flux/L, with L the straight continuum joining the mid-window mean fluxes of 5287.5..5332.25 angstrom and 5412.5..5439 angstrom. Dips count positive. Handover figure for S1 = 3.9 angstrom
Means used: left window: 14.5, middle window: 9.76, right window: 9.48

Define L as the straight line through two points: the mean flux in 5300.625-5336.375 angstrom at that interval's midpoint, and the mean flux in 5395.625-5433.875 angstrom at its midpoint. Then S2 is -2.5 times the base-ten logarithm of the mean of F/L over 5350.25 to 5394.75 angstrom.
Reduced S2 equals 0.11 mag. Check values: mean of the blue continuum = 13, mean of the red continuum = 9.53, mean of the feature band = 9.97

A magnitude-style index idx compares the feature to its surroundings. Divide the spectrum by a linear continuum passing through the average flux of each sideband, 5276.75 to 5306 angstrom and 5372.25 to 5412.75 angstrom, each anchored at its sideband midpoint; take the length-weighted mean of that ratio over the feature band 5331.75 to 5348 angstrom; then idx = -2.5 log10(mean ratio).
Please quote 0.20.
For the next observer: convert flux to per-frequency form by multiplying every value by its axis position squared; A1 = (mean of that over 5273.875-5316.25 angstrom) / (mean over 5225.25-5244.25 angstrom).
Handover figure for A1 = 1.38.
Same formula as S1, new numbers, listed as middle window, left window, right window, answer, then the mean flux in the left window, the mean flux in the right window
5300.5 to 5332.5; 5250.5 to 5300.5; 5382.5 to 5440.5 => -3.79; 12.7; 9.63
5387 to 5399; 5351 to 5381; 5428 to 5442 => -0.16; 9.97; 9.44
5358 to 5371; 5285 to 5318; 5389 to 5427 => 2.28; 15.9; 9.72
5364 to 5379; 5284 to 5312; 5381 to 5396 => 2.04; 17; 9.93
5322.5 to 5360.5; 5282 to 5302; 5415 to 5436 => 9.10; 16.8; 9.37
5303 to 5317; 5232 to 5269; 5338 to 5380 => -3.37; 11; 10.2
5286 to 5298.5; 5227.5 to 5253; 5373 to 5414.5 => -4.95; 11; 9.76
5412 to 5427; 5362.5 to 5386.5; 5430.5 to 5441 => 0.15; 9.73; 9.67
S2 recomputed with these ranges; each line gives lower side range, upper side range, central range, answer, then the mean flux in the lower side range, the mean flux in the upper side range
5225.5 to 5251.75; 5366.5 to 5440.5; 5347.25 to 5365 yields -0.010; 11.1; 9.67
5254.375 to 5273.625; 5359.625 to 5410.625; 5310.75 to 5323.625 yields 0.024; 11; 9.83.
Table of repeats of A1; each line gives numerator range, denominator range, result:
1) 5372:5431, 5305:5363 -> 0.91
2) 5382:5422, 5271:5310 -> 0.66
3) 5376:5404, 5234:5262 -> 0.94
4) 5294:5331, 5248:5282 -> 1.39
